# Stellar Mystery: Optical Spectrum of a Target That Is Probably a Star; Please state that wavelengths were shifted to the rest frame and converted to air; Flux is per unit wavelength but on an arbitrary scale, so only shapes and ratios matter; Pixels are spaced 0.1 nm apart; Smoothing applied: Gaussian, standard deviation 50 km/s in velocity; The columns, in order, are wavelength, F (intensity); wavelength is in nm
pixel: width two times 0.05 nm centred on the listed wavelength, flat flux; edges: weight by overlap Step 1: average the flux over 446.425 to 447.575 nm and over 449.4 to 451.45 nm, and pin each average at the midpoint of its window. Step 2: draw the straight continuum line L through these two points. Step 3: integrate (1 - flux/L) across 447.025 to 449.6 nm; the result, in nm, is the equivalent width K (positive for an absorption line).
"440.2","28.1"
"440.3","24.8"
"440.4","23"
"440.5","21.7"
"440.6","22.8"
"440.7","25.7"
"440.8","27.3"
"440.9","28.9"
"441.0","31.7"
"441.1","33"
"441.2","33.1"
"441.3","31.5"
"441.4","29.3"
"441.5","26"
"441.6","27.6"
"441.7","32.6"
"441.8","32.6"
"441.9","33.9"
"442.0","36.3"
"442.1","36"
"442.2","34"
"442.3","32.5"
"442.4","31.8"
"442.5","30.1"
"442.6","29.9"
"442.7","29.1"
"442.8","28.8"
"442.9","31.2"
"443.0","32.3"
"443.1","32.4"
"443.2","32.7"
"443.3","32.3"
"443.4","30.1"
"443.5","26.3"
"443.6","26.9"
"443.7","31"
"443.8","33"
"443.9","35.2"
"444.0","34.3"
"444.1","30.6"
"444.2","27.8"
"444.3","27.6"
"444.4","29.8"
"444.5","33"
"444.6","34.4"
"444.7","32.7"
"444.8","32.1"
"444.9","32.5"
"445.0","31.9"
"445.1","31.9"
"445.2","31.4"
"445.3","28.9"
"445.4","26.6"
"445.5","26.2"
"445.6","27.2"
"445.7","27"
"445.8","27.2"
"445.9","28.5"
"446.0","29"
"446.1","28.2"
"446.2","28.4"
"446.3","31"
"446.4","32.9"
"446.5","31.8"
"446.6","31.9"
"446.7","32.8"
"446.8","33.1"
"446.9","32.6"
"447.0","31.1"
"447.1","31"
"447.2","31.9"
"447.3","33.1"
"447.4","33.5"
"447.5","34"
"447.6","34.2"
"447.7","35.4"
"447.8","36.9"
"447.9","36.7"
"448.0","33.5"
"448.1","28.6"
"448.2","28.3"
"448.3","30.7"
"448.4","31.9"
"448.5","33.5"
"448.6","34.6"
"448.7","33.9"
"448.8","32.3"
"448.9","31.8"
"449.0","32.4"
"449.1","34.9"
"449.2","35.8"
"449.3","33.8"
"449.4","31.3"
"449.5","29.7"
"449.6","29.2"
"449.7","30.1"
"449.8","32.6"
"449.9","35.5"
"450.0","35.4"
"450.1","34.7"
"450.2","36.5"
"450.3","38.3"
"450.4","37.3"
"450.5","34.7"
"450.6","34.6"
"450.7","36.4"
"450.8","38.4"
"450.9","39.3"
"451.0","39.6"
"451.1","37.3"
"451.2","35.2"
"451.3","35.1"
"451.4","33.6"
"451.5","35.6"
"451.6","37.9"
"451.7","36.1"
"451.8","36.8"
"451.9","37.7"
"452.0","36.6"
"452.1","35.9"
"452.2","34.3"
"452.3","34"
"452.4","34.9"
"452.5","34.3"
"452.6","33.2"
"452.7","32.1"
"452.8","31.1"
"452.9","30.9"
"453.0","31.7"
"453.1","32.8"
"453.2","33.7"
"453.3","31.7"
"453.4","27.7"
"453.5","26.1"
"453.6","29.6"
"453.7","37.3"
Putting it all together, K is 0.05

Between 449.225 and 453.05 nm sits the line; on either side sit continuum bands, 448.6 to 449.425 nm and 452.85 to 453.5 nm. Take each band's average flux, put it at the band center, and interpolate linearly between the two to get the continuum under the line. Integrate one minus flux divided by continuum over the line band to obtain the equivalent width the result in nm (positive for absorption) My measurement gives -0.311 nm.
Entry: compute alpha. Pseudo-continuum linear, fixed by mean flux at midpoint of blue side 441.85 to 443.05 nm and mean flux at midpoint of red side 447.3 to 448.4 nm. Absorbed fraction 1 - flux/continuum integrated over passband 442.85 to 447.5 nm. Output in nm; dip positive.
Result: 0.26 nm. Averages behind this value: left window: 32.2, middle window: 30.8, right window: 33.1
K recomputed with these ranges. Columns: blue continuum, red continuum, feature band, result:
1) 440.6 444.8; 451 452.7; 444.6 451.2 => 0.19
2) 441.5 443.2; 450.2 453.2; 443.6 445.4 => 0.07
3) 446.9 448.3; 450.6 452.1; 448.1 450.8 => 0.10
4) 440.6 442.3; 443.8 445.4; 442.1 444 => 0.00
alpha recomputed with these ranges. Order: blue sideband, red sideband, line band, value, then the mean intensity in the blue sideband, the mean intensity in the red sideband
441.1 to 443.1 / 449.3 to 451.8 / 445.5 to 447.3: 0.169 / 31.6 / 35.2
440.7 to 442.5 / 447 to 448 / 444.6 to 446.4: 0.184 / 31.4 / 33.9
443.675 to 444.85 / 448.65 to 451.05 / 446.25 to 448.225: 0.029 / 31.8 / 34.5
